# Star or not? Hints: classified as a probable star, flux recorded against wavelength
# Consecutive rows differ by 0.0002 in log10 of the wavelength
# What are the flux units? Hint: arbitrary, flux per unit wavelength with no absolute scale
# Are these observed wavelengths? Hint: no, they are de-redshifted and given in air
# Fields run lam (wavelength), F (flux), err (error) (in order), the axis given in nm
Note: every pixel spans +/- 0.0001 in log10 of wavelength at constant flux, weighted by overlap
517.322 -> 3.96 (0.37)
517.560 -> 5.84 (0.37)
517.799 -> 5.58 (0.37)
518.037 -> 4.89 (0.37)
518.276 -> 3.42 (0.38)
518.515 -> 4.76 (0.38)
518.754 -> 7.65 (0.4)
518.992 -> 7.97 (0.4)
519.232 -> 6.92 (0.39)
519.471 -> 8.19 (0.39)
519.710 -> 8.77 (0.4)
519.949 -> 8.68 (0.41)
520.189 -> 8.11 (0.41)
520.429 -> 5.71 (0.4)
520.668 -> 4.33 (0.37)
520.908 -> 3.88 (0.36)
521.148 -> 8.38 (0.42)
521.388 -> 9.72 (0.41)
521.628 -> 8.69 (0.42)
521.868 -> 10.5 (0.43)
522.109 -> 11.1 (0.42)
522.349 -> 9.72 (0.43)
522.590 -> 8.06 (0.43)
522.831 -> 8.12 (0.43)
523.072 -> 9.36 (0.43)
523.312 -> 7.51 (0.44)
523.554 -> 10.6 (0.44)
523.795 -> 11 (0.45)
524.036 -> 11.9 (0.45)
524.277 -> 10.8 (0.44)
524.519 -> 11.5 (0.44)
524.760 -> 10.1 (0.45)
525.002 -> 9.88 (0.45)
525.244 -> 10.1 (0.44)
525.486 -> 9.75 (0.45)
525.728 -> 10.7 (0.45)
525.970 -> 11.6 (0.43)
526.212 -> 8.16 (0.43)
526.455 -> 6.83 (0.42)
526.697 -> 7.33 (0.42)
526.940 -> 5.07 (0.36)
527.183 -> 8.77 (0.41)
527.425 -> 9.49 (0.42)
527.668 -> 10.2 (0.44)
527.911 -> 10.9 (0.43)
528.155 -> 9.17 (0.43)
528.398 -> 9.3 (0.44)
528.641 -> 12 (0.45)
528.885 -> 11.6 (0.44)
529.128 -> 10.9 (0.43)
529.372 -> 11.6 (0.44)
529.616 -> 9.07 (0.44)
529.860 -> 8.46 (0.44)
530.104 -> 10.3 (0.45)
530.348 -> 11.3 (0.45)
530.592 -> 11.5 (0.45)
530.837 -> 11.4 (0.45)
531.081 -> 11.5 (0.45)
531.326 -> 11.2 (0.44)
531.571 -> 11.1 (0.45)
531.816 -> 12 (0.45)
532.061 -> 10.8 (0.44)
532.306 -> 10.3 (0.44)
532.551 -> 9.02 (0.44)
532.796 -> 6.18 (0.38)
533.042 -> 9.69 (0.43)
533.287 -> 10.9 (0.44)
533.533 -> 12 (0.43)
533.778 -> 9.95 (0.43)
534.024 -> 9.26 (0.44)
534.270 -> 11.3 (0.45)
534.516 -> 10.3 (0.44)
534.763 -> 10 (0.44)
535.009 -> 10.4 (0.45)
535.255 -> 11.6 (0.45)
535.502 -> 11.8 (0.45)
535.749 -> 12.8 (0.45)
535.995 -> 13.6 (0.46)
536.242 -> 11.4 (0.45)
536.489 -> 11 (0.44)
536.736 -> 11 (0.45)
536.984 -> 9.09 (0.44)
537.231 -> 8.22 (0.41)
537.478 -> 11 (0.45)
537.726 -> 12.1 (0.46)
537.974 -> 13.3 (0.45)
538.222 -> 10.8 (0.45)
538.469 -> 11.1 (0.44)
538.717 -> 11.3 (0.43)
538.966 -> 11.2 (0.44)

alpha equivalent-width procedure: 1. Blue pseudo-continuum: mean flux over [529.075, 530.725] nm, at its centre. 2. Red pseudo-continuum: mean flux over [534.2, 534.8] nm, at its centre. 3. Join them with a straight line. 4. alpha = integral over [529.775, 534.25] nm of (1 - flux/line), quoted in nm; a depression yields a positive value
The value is 0.02 nm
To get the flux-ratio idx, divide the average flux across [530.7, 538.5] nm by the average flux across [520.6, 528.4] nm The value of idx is 1.2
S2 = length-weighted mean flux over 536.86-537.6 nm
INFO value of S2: 9.44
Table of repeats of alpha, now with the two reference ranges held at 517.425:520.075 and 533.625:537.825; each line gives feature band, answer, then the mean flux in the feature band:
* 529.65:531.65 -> -0.24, 10.8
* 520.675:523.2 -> -0.39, 8.55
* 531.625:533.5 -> 0.01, 9.99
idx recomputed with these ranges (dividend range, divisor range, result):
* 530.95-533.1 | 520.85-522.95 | 1.16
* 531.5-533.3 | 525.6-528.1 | 1.11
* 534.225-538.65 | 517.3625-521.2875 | 1.74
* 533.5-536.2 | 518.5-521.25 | 1.59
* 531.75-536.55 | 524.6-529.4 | 1.11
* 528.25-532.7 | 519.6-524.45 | 1.22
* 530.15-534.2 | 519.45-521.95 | 1.37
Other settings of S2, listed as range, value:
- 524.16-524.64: 11.2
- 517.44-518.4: 4.93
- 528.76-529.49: 11.4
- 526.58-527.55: 7.68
